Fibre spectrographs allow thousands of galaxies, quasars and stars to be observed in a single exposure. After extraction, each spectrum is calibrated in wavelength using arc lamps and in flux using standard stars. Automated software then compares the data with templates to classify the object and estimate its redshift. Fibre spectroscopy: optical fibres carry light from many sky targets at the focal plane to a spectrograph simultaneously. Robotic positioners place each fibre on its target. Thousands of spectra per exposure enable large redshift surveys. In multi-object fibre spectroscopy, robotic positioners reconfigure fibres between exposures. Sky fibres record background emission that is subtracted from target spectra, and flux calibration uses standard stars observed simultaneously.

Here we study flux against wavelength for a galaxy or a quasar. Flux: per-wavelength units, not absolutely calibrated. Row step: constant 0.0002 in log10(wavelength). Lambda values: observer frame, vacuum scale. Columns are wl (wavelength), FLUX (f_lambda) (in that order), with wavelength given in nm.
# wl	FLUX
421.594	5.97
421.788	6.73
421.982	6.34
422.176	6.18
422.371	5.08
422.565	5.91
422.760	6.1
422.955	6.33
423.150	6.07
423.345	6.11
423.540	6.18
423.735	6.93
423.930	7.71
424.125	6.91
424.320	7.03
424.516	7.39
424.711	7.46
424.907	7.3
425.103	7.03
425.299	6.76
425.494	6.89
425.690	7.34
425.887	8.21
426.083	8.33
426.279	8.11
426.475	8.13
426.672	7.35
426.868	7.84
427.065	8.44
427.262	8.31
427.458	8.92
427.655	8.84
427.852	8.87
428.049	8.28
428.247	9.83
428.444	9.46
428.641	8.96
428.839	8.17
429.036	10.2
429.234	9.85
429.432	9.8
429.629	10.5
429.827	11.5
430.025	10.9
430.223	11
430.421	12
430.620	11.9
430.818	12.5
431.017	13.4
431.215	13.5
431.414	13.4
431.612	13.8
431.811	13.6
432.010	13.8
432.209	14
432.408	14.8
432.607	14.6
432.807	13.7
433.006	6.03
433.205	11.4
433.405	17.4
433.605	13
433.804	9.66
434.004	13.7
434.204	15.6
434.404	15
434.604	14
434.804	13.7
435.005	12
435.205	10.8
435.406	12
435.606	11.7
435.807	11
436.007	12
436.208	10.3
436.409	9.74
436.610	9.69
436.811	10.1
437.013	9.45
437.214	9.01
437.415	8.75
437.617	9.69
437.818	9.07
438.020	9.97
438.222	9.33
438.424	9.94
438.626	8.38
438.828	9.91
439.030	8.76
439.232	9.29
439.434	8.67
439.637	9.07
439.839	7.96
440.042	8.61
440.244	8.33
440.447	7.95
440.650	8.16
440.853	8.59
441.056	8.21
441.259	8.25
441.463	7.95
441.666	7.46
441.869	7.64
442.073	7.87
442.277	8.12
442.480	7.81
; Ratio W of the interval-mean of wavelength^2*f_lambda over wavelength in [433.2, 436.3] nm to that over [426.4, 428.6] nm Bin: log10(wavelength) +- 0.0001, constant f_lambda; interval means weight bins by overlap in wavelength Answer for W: 1.53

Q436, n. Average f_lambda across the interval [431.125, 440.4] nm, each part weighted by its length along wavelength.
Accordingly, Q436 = 11.2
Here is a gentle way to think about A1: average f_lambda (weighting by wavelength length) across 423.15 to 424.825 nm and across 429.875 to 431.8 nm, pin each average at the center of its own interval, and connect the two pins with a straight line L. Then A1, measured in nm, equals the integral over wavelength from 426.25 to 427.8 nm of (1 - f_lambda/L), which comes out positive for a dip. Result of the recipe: 0.19 nm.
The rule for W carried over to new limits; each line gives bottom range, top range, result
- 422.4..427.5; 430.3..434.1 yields 1.85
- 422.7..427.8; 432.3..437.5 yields 1.68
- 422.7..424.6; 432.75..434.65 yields 2.02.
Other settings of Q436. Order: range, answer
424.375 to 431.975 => 9.61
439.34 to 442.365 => 8.19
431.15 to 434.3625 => 13.3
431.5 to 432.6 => 14.1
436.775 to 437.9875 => 9.34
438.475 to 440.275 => 8.83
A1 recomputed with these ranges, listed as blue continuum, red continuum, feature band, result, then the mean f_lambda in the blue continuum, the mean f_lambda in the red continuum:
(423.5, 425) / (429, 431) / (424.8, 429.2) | 0.377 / 7.15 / 11.1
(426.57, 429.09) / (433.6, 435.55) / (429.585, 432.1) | -0.446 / 8.7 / 12.9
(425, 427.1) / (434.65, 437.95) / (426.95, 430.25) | -0.423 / 7.65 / 10.6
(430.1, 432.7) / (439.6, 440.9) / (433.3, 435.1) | -0.323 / 13.2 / 8.34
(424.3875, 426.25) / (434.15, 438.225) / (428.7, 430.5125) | -0.310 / 7.43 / 11.1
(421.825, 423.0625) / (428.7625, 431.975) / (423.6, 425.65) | 0.117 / 6.03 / 11.7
